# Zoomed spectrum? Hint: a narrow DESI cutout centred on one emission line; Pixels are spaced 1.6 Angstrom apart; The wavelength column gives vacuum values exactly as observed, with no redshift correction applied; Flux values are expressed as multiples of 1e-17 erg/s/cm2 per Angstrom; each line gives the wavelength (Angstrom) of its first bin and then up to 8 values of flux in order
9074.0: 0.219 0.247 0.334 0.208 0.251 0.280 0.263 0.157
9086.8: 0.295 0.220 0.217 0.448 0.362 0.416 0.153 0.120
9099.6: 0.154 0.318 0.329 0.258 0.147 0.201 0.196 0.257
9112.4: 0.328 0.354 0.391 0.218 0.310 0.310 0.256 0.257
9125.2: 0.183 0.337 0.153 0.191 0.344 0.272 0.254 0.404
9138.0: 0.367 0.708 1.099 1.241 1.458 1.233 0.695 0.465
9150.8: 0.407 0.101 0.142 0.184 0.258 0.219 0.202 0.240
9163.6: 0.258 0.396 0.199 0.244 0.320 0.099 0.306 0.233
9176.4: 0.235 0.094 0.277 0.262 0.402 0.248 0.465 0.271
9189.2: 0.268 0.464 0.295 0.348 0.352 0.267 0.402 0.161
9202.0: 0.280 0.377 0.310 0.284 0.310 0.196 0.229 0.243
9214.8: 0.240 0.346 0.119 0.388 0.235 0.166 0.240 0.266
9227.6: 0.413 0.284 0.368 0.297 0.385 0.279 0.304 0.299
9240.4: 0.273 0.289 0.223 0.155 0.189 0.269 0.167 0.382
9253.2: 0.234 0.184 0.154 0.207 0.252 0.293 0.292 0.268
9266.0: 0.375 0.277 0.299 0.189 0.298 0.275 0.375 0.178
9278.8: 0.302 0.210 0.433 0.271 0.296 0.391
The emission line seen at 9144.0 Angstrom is Hgamma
